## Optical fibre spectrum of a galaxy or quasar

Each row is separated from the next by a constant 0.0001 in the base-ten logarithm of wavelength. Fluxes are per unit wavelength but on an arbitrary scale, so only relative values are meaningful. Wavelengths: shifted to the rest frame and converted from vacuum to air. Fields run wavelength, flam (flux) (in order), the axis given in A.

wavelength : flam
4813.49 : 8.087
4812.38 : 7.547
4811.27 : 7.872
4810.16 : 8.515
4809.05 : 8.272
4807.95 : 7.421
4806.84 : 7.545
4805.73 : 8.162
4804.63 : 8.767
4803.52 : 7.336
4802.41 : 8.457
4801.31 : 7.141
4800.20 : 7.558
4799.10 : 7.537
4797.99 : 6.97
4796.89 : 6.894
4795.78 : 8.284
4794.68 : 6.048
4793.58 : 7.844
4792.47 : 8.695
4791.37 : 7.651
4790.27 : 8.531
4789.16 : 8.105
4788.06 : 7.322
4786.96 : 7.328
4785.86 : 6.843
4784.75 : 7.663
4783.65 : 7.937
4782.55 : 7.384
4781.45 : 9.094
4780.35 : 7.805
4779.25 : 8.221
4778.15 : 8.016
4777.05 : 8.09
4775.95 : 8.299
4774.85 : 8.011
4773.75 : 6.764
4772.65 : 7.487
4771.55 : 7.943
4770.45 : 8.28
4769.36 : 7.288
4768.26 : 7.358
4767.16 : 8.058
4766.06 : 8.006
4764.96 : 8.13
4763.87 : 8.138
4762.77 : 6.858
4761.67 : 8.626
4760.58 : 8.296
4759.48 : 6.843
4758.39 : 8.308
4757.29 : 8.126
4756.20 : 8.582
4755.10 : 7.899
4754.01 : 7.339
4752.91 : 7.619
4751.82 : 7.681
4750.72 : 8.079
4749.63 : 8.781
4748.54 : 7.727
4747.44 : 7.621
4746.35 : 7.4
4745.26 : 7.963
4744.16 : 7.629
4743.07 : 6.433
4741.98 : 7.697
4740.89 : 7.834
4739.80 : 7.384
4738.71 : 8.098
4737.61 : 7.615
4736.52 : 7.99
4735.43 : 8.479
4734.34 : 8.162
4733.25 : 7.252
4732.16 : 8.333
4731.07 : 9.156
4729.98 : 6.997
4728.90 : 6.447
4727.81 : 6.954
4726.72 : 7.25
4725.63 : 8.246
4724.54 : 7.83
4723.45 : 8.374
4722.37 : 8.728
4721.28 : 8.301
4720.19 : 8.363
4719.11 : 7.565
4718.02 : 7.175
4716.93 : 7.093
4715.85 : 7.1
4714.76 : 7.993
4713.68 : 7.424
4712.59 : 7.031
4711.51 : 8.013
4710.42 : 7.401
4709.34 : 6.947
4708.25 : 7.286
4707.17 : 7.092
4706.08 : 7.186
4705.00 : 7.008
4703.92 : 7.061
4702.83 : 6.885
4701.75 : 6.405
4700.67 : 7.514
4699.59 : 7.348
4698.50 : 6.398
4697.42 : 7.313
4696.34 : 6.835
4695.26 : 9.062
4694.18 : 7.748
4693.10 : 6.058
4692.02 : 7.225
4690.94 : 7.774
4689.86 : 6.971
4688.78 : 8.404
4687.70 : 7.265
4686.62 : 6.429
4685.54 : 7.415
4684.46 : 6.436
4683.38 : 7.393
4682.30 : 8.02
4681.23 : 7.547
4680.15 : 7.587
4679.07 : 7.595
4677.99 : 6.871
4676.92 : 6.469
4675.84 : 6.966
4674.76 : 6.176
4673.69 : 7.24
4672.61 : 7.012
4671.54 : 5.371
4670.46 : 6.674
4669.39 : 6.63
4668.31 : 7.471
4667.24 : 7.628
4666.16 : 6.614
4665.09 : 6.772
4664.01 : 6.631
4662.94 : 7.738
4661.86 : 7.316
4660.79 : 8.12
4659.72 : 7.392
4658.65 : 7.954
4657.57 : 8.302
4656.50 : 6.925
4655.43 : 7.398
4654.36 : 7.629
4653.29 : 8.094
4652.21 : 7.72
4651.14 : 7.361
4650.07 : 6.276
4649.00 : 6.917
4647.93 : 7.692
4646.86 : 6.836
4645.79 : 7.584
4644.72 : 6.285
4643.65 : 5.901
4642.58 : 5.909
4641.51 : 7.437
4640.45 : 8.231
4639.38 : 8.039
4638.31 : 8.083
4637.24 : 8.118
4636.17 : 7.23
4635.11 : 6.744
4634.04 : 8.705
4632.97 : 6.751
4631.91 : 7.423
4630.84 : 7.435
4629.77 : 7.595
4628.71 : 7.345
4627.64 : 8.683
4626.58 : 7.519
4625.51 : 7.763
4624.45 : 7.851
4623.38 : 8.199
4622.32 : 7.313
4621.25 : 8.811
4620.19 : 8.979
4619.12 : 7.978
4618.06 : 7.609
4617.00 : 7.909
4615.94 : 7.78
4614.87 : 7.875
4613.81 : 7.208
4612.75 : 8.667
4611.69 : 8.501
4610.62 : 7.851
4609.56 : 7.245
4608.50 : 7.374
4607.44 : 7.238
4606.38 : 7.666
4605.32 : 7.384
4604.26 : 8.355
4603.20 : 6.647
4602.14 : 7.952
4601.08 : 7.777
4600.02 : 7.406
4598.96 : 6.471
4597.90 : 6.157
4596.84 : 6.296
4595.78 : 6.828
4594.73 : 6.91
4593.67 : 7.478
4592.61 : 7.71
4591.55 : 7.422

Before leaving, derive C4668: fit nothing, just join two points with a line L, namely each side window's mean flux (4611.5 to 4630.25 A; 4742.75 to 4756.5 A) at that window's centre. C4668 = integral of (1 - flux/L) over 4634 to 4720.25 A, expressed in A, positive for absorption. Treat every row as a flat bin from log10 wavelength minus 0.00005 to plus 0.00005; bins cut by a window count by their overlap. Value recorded 6.9 A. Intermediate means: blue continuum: 7.97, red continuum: 7.75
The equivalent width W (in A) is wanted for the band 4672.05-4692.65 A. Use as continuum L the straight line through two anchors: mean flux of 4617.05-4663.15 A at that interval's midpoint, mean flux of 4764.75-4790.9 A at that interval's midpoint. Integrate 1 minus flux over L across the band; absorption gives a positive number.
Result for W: 1.2 A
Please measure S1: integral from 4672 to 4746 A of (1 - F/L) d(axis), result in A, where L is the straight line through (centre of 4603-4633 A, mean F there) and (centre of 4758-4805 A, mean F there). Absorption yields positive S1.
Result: 3.30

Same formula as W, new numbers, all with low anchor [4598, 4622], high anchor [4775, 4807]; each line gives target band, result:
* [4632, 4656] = 1.3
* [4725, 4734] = 0.2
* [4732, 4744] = 0.1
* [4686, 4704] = 1.2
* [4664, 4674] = 1.2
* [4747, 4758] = -0.3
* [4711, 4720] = 0.3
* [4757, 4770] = -0.1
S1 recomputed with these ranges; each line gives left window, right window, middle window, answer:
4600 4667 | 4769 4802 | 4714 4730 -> 0.00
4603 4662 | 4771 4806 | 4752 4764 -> -0.21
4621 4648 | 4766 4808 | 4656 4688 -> 1.82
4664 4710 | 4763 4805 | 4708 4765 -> -2.41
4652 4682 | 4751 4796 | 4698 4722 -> 0.47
